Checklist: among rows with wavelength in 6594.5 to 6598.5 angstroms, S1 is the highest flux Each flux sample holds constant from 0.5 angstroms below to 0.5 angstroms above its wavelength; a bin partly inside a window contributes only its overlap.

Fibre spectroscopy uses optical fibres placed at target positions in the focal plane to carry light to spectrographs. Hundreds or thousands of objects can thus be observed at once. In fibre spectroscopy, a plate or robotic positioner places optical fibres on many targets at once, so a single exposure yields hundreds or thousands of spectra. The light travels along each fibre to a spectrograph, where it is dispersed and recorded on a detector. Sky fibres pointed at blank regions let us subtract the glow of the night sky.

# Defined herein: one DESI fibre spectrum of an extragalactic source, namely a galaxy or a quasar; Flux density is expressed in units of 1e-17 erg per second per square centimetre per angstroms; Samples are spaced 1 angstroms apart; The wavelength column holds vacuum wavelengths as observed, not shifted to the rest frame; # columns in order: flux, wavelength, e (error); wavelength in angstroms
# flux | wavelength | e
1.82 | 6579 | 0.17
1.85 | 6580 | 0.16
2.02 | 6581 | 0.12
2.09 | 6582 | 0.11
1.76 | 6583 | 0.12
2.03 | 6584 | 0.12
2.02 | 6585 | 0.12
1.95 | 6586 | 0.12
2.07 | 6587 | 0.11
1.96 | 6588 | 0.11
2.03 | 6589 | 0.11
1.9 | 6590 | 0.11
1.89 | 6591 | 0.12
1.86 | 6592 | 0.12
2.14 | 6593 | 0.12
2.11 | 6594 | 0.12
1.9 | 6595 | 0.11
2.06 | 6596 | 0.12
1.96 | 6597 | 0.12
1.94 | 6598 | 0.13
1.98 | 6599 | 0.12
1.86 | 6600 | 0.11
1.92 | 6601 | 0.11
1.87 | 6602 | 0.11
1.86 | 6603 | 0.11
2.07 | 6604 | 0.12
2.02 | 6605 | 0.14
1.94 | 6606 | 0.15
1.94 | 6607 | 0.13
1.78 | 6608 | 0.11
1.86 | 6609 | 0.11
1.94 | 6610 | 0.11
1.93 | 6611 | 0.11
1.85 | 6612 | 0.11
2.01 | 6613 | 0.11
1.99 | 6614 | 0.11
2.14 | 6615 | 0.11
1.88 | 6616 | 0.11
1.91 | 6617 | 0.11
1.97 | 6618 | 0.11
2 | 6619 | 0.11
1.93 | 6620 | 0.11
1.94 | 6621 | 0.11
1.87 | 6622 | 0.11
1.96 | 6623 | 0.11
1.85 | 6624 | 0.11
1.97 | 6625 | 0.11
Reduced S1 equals 2.06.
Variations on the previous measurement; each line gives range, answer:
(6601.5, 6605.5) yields 2.07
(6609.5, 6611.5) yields 1.94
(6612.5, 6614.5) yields 2.01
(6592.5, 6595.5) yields 2.14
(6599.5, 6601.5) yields 1.92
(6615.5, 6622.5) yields 2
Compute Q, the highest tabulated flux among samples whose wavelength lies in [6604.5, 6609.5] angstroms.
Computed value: 2.02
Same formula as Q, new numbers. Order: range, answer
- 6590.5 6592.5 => 1.89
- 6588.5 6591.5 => 2.03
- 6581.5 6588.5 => 2.09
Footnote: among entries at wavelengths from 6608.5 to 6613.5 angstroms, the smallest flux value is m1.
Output 1.85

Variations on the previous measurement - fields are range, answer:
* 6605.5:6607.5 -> 1.94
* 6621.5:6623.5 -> 1.87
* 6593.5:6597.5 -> 1.9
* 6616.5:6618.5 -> 1.91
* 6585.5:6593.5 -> 1.86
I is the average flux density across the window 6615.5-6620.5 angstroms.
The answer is 1.94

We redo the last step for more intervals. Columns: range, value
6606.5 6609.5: 1.86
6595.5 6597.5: 2.01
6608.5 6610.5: 1.9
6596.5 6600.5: 1.94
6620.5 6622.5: 1.91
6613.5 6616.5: 2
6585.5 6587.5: 2.01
